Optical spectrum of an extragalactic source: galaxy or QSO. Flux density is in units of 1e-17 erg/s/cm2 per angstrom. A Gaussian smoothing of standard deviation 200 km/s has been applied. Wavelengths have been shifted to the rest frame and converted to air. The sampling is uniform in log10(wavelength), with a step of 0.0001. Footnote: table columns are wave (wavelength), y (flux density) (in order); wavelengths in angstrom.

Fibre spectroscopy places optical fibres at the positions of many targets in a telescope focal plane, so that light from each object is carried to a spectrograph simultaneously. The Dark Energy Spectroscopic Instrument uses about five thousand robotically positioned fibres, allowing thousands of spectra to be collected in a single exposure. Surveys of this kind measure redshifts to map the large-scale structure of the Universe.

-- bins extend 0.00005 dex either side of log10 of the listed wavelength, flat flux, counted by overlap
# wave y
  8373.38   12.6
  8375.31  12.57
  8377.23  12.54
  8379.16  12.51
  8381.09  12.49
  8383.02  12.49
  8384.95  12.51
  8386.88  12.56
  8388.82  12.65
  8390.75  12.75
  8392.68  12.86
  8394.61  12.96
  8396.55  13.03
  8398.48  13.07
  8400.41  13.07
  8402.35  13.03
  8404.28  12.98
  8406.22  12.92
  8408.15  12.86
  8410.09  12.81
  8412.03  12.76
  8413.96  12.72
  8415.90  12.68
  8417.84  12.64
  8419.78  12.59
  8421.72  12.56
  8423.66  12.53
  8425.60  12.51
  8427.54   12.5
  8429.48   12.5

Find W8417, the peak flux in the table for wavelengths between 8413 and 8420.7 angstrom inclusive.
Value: 12.72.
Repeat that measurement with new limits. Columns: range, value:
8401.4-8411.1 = 13.03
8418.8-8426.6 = 12.59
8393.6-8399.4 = 13.07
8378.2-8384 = 12.51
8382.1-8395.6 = 12.96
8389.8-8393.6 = 12.86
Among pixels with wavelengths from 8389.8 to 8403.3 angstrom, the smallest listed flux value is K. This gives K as 12.75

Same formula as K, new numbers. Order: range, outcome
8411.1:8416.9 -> 12.68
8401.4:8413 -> 12.76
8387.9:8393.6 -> 12.65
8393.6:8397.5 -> 12.96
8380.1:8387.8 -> 12.49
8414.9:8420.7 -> 12.59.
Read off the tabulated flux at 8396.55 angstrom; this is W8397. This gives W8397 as 13.03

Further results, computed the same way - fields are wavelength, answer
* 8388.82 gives 12.65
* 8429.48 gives 12.5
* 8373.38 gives 12.6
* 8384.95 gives 12.51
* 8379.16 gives 12.51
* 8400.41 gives 13.07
